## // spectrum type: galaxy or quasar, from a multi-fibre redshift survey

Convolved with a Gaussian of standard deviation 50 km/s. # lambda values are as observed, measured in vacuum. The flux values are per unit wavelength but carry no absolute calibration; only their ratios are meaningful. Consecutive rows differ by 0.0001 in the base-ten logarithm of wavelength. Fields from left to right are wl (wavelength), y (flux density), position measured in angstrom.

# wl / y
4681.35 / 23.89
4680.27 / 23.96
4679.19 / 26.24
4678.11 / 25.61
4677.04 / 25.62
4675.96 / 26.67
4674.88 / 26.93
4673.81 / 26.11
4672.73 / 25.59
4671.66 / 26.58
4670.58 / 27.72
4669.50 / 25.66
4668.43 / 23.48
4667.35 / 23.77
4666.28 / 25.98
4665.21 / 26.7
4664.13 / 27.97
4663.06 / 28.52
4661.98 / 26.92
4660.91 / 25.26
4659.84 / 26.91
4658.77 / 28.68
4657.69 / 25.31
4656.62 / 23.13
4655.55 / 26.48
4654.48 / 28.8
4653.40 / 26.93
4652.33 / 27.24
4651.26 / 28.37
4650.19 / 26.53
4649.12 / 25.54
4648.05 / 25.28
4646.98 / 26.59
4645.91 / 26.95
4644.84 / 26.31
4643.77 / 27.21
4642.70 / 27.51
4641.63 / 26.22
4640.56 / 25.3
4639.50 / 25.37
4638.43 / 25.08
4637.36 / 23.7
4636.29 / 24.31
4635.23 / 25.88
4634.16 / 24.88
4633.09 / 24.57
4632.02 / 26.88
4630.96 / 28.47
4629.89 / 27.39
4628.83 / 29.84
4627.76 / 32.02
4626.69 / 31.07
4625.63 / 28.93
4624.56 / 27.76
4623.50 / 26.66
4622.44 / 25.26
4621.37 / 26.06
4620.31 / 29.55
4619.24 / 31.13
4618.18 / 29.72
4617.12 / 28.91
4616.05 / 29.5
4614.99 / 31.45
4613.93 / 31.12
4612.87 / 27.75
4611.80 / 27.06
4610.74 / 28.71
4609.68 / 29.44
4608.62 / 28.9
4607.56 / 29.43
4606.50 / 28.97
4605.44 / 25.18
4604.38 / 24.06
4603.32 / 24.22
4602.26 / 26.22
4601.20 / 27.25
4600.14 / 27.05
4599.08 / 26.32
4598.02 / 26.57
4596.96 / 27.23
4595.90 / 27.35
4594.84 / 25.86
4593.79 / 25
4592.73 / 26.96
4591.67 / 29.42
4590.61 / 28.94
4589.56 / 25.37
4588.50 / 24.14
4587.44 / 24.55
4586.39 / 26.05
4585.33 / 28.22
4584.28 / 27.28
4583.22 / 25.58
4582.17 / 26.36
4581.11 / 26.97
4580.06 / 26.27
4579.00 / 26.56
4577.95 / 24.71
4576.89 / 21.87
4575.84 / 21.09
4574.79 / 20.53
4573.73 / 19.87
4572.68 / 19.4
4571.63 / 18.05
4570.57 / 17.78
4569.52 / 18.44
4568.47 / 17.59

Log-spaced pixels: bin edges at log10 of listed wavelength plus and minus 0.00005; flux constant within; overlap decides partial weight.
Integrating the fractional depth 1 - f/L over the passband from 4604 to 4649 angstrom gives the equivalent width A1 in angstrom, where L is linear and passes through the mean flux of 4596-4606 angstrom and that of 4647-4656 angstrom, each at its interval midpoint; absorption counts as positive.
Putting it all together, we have -1.8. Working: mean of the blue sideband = 26.1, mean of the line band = 27.5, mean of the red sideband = 26.9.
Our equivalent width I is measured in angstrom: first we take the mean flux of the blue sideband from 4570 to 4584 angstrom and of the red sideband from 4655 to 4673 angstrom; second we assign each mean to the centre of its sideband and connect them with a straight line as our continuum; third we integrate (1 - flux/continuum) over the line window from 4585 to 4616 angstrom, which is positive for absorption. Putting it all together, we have -4.6 angstrom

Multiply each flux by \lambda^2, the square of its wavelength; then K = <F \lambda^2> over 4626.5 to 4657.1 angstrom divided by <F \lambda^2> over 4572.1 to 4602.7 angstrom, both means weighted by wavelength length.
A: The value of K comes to 1.07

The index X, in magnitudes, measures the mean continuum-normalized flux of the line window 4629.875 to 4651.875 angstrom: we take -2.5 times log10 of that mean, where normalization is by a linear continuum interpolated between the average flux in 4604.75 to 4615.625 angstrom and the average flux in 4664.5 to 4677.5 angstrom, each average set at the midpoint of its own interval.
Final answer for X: 0.05 mag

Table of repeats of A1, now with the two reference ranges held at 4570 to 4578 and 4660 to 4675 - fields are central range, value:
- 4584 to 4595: -2.8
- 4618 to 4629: -2.6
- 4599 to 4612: -2.9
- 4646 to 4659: -0.7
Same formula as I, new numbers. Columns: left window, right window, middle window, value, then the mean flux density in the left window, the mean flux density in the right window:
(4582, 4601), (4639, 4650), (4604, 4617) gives -1.0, 26.6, 26.3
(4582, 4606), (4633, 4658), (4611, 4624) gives -1.2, 26.3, 26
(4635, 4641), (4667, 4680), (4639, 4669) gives -1.3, 24.9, 25.8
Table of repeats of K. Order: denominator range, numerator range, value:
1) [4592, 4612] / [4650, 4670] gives 1.01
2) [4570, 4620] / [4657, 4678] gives 1.04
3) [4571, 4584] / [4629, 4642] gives 1.14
